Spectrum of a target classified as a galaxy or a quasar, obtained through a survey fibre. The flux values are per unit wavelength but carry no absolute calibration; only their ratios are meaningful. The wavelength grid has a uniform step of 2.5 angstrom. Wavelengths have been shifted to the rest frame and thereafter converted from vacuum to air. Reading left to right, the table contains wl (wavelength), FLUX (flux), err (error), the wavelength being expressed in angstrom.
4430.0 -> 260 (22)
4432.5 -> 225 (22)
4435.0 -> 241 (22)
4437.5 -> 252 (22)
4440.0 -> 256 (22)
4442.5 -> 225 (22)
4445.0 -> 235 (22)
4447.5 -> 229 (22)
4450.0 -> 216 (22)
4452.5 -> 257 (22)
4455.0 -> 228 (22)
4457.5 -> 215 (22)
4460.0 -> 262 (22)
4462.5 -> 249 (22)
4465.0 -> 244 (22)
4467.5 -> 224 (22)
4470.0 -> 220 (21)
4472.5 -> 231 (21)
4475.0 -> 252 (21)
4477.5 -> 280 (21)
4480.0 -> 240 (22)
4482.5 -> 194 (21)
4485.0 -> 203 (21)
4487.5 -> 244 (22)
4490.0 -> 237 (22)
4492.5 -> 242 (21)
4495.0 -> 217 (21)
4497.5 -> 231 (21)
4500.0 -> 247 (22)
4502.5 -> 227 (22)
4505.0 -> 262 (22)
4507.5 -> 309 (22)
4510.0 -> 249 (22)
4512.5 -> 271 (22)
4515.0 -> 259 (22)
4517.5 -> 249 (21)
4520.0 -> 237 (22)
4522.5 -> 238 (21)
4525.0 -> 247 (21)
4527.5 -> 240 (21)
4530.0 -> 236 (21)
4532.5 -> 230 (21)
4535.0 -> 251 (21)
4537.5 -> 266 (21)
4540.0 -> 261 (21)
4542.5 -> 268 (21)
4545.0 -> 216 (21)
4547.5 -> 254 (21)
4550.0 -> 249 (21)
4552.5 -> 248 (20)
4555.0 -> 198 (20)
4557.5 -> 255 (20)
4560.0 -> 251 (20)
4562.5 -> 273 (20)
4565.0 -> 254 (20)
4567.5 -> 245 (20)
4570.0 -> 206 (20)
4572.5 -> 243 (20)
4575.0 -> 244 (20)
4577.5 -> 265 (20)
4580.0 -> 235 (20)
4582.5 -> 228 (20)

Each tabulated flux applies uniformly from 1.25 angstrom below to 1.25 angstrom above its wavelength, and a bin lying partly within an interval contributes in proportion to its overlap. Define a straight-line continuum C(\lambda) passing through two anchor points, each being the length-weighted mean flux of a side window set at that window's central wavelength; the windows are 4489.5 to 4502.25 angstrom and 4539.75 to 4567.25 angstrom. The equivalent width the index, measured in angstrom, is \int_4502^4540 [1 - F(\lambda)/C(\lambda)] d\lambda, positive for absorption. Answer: -2.0 angstrom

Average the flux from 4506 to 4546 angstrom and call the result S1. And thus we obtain 252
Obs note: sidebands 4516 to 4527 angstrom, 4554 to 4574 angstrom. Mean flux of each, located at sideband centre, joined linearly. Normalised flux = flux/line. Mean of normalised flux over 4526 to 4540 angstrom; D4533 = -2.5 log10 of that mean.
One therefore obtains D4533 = -0.02 mag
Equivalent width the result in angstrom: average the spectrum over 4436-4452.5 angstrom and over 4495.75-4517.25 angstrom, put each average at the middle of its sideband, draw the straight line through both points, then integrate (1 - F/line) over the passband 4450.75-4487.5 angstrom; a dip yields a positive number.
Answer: 1.3 angstrom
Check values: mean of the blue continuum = 237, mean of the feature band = 236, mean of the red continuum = 256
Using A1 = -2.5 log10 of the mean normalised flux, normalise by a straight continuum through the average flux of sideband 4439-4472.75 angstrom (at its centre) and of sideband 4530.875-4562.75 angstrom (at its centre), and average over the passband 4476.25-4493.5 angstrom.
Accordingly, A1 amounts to 0.02 mag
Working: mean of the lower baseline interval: 235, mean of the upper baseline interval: 247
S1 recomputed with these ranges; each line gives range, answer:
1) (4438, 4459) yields 234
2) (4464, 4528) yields 242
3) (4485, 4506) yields 236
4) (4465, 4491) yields 233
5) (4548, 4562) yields 243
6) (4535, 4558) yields 246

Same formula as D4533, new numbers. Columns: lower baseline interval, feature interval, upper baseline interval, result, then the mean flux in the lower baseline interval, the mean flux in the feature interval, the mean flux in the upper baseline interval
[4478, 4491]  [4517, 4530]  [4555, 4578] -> -0.03 mag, 227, 241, 245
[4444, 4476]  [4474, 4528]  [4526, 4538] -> -0.02 mag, 235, 244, 243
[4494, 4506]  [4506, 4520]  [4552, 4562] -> -0.12 mag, 237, 265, 240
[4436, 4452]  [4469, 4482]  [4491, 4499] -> -0.04 mag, 237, 242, 231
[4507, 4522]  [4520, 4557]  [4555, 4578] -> 0.04 mag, 259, 243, 245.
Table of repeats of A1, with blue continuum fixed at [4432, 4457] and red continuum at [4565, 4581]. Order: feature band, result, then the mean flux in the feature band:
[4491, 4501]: 0.02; 234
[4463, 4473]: 0.03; 231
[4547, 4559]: 0.00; 240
